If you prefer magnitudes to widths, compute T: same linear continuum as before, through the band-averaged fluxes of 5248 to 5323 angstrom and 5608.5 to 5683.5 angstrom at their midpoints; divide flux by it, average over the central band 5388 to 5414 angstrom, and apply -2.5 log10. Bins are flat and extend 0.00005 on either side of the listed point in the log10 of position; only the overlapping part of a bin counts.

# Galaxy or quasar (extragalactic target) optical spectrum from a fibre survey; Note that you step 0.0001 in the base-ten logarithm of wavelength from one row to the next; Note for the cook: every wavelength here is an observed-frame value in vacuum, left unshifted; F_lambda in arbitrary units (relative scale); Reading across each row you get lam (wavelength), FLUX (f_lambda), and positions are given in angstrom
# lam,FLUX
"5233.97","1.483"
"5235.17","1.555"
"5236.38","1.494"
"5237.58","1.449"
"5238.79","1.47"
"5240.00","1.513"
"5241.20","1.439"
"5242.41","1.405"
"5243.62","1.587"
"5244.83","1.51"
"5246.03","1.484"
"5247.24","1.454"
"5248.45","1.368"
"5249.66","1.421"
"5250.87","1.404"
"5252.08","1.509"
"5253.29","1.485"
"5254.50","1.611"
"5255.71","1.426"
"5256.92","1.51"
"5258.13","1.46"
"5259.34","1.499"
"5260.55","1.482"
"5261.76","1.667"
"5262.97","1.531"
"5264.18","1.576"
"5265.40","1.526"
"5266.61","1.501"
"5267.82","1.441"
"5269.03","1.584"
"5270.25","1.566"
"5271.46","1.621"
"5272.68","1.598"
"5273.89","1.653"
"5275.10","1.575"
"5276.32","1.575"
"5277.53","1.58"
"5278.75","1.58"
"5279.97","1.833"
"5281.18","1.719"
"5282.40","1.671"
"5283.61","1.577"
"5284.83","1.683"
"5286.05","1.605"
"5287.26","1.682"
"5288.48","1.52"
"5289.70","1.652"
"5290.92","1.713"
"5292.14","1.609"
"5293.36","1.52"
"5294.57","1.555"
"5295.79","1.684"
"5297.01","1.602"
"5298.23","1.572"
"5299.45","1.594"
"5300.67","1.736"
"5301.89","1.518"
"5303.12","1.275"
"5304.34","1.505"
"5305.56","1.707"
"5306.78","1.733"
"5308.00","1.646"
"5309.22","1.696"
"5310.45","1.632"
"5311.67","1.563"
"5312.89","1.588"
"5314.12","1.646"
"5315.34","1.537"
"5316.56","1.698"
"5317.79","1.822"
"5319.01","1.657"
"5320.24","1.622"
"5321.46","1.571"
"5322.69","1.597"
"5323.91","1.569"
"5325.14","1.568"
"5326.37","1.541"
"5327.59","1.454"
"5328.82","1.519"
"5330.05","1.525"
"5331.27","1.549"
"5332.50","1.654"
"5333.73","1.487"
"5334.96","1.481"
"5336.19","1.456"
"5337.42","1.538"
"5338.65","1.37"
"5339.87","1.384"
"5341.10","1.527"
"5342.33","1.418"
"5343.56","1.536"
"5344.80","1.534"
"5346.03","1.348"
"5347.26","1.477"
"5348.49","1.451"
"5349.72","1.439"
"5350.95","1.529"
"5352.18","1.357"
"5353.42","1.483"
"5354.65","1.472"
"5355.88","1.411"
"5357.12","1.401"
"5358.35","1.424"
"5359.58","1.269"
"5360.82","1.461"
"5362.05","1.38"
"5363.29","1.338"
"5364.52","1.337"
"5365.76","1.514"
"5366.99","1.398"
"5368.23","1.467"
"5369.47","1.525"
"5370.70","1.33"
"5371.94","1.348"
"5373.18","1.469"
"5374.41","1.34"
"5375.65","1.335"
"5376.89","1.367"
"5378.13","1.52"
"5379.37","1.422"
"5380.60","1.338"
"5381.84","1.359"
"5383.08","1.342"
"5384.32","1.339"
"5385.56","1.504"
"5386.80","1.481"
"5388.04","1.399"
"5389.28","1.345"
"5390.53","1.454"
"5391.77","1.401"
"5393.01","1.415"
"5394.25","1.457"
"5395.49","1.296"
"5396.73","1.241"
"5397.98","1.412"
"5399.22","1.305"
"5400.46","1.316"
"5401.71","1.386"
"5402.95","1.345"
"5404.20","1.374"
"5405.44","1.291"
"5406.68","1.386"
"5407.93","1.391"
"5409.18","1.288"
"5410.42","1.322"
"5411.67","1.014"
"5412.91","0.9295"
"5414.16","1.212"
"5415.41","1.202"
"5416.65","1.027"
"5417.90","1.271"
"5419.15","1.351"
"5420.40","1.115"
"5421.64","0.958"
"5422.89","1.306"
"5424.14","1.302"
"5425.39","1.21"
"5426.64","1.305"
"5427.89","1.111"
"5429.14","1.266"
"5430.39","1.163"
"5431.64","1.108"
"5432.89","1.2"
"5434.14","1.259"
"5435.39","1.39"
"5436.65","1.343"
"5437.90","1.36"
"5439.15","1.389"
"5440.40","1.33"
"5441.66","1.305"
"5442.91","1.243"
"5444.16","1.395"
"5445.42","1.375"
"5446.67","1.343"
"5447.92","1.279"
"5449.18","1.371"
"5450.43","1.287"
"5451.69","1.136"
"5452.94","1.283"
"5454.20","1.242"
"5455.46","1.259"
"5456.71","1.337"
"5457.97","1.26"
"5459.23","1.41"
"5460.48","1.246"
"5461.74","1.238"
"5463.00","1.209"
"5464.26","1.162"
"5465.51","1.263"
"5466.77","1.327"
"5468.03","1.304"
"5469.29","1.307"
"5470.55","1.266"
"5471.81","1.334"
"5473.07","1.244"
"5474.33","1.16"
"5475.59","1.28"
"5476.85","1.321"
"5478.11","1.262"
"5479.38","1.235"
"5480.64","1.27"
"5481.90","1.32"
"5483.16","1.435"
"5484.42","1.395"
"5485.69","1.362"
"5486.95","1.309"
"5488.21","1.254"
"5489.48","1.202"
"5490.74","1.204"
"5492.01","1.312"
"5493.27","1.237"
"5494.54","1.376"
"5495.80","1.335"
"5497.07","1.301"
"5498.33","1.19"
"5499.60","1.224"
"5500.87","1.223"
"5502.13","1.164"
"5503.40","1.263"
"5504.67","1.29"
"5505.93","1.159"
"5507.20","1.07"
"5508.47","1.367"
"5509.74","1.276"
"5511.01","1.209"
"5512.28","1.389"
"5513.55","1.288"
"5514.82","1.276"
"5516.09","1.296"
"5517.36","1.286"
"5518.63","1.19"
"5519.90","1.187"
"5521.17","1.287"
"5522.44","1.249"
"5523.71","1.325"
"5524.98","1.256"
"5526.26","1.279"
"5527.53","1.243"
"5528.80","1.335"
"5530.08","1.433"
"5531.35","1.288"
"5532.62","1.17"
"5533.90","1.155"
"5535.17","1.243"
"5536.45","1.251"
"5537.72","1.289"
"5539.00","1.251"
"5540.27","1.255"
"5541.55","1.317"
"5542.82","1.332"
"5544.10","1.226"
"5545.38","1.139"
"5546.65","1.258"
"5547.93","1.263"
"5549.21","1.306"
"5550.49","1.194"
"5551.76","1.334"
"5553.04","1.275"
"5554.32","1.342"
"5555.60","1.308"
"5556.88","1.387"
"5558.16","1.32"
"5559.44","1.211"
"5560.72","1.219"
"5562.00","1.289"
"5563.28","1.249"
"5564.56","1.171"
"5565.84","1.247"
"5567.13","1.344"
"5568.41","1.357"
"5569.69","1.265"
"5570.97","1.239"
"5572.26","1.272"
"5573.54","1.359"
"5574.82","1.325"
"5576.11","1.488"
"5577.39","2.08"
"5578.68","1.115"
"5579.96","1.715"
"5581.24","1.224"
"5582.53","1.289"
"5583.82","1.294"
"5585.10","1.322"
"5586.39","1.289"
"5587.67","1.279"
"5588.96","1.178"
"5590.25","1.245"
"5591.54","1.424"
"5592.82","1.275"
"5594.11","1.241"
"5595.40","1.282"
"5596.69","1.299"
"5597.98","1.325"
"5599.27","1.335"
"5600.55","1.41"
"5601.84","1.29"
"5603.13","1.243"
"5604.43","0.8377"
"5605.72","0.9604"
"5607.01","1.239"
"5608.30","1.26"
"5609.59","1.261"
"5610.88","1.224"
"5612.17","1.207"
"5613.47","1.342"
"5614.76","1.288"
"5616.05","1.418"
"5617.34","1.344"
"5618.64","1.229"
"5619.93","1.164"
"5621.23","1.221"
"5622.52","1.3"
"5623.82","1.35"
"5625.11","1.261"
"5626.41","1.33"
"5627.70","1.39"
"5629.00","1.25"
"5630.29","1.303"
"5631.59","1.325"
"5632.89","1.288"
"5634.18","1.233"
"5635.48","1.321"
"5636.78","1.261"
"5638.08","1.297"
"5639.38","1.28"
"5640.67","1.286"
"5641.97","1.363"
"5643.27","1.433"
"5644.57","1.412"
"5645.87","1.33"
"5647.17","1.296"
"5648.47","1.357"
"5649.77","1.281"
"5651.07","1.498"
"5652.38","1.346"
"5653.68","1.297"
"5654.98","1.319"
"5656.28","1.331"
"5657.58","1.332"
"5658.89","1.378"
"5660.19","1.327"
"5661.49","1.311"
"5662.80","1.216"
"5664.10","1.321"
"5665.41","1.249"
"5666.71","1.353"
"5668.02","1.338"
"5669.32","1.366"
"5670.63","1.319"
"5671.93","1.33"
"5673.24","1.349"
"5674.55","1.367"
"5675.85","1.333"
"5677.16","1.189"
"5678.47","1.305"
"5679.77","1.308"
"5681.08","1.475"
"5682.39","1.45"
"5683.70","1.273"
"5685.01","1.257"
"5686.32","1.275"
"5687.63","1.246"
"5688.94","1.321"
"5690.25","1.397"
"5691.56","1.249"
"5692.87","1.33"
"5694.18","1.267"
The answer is 0.14 mag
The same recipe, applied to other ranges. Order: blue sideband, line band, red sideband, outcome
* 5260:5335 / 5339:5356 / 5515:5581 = 0.06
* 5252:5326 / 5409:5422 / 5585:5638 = 0.26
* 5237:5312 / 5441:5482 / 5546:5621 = 0.10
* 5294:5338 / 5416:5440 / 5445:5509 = 0.11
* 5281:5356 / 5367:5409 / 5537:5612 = 0.08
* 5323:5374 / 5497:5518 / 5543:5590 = 0.08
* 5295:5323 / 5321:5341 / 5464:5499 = 0.04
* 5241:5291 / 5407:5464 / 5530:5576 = 0.11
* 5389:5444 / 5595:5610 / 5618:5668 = 0.07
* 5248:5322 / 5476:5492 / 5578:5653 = 0.09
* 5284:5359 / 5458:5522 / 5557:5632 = 0.10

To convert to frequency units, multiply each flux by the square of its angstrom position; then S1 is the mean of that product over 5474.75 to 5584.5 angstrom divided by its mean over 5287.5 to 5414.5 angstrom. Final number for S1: 0.9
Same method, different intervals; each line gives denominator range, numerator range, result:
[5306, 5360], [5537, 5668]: 0.94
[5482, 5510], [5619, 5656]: 1.09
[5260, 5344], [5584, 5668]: 0.92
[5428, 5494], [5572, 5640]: 1.07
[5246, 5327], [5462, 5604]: 0.89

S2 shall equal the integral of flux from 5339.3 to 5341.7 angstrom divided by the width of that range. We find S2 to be 1.46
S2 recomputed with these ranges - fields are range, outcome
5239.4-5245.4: 1.49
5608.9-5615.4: 1.26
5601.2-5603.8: 1.26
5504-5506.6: 1.22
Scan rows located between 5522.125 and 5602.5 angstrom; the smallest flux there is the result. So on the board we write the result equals 1.115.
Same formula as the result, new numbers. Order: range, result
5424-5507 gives 1.108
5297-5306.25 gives 1.275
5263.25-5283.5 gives 1.441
